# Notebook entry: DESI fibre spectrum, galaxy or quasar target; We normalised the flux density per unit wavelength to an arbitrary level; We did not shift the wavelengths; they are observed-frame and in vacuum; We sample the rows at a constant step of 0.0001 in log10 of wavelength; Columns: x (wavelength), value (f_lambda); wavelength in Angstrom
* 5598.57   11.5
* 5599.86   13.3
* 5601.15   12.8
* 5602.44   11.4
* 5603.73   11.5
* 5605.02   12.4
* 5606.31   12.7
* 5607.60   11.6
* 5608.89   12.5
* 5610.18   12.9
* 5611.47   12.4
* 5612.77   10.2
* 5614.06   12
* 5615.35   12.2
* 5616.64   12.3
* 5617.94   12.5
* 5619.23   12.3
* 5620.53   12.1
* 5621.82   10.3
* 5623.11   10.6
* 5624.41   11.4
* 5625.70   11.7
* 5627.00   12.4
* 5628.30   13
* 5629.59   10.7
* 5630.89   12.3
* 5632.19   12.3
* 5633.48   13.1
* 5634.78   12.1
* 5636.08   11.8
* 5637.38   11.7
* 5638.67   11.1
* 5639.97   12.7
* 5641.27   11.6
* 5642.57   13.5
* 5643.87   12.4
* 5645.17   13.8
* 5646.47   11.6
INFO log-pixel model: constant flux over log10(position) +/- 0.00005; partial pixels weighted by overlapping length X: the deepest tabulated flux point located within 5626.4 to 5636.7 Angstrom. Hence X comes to 10.7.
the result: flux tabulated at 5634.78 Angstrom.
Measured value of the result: 12.1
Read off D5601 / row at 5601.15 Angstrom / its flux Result 12.8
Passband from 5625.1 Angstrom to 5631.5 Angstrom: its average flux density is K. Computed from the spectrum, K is 12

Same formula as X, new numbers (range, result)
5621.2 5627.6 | 10.3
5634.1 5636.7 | 11.8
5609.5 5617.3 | 10.2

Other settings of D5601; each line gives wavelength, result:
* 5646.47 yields 11.6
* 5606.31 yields 12.7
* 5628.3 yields 13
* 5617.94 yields 12.5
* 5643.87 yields 12.4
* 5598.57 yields 11.5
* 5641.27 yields 11.6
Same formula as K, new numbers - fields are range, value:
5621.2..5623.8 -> 10.5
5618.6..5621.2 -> 12.2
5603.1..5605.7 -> 12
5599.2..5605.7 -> 12.3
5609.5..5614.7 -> 11.9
